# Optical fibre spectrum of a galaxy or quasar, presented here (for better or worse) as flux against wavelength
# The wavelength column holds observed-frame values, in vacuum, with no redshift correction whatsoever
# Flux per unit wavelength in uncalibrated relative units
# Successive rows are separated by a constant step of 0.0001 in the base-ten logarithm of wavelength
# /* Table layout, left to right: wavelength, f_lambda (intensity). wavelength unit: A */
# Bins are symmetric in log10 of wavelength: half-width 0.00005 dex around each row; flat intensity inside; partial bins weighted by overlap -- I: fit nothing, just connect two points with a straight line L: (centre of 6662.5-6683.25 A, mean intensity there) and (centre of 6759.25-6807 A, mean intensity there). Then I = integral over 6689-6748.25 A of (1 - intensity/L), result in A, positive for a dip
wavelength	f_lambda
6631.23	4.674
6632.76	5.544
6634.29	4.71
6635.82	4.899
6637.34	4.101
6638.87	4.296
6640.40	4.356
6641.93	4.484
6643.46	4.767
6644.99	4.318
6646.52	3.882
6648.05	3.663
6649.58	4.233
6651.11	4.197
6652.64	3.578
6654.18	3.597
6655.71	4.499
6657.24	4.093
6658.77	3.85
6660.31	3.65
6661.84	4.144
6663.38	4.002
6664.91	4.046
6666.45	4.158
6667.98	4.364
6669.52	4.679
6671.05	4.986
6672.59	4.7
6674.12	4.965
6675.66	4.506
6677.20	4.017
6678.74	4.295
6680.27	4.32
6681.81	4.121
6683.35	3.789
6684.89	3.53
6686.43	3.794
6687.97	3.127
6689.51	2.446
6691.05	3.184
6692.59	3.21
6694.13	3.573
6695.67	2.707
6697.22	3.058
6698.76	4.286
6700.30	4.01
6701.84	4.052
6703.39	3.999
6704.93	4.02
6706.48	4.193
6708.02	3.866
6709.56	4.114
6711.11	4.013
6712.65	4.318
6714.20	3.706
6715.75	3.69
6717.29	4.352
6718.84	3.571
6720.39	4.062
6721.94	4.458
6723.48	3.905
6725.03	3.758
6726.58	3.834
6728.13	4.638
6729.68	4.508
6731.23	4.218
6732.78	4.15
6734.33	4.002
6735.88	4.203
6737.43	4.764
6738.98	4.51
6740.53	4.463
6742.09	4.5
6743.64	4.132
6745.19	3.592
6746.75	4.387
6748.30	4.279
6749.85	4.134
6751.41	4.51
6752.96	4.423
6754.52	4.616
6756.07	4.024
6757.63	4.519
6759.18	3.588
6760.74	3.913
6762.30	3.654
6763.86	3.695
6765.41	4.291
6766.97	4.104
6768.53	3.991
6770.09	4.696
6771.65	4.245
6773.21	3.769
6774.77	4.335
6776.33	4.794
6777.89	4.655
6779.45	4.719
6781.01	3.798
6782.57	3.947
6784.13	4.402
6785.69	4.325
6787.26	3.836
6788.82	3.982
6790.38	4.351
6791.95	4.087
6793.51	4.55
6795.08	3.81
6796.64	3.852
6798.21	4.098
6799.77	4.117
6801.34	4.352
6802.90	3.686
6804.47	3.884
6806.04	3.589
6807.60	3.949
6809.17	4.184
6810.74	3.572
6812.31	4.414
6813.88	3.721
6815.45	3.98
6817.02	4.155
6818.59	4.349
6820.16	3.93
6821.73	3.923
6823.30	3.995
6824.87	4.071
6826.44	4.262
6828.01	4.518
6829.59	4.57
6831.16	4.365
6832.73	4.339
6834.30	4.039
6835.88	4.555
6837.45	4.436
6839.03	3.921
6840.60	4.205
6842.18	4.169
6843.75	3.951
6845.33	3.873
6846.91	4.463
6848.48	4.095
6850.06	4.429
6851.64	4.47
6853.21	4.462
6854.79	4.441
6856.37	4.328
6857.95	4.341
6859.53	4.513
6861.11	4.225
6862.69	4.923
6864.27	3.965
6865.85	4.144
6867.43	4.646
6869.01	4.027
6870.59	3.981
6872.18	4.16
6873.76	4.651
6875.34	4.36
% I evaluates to 4.0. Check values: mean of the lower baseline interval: 4.38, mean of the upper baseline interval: 4.11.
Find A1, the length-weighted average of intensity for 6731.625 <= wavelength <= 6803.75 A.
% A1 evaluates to 4.19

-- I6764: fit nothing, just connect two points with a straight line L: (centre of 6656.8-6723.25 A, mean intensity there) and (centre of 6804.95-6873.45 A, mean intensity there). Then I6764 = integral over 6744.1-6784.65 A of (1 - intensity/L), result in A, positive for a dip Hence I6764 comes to -1.2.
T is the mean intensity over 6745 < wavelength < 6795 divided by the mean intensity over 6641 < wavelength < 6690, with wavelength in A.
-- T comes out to 1.0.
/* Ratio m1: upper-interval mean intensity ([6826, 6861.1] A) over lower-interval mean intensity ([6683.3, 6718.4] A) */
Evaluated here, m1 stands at 1.2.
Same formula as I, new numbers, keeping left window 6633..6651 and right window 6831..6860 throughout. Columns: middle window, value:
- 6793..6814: 1.5 A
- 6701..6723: 1.6 A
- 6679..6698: 4.0 A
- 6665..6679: -0.5 A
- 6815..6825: 0.5 A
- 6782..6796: 0.5 A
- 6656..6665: 0.8 A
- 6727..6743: -0.2 A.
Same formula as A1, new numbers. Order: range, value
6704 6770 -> 4.14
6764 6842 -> 4.15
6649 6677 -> 4.23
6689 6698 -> 3.05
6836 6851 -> 4.19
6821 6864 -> 4.29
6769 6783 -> 4.33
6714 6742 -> 4.17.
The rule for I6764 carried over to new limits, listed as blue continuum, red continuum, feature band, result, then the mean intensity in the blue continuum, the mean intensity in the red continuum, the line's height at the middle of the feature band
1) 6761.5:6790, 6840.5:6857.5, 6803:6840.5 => 1.09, 4.18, 4.27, 4.23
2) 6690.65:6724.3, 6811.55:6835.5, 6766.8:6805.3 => -0.99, 3.84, 4.18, 4.07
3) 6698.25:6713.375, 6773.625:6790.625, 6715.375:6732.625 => 0.12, 4.08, 4.27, 4.13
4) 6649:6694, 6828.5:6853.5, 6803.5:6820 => 0.97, 4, 4.27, 4.22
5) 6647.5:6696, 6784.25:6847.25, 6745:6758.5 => -0.87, 3.95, 4.11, 4.04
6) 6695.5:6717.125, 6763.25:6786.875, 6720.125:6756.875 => -1.72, 3.91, 4.25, 4.07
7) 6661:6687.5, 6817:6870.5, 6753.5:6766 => 0.63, 4.25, 4.27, 4.26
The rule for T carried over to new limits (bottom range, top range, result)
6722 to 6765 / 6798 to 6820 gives 0.95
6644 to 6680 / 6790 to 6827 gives 0.96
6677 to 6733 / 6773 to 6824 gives 1.06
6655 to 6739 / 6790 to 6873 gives 1.04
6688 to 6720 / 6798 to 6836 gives 1.10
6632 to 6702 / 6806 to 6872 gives 1.04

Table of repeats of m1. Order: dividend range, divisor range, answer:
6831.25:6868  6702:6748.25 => 1.04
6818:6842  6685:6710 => 1.18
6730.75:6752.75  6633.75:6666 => 1.03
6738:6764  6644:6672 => 1.02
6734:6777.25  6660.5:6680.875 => 0.96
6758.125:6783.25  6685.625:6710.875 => 1.15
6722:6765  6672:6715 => 1.09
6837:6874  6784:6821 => 1.06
